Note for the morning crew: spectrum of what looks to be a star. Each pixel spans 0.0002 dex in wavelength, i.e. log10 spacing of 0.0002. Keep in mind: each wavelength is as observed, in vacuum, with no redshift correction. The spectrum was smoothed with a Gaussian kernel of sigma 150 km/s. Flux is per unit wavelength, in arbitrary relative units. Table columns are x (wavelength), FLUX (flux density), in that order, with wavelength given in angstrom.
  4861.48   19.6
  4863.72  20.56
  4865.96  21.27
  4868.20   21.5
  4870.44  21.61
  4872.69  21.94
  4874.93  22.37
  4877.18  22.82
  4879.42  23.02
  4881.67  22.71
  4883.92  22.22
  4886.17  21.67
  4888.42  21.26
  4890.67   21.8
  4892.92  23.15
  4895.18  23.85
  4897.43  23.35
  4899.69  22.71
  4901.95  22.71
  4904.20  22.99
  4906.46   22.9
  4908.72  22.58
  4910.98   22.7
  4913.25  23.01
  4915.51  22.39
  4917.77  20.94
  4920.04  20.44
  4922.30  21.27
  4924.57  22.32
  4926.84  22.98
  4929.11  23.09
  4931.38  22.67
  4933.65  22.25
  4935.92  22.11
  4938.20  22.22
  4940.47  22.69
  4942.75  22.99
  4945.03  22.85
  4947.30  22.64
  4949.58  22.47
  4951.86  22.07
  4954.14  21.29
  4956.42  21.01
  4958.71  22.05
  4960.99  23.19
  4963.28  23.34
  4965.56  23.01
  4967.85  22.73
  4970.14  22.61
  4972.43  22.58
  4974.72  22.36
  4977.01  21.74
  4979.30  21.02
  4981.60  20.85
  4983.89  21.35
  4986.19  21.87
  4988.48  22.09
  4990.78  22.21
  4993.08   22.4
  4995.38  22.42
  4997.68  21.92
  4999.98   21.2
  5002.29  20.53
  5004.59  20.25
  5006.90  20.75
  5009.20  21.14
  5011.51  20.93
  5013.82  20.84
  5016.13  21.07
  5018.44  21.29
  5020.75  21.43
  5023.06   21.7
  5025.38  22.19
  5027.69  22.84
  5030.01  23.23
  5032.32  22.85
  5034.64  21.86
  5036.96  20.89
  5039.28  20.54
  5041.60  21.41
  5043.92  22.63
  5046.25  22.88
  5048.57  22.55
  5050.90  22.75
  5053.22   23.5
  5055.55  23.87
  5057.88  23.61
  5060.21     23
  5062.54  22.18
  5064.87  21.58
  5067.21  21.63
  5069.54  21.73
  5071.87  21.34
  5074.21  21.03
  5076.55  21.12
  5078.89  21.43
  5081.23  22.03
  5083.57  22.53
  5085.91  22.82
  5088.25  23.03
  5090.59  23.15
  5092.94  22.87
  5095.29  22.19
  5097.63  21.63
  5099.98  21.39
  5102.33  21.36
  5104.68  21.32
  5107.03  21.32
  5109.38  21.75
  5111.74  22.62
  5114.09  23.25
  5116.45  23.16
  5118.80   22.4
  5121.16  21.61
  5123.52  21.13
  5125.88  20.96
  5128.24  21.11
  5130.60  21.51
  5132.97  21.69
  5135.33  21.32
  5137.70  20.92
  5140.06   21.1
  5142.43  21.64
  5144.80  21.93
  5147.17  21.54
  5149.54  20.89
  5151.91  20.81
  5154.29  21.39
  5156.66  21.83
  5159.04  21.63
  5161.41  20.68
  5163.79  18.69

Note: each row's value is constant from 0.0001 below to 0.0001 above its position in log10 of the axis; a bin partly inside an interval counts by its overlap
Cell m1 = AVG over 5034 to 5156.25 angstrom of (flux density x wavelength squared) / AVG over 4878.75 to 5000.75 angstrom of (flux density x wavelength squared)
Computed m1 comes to 1.05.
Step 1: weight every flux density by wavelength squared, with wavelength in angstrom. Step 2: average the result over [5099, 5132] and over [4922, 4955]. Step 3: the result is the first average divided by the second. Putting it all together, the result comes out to 1.04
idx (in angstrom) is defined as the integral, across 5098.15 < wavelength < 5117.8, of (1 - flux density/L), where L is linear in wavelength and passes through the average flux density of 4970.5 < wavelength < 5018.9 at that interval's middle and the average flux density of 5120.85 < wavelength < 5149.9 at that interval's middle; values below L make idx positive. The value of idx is -0.6 angstrom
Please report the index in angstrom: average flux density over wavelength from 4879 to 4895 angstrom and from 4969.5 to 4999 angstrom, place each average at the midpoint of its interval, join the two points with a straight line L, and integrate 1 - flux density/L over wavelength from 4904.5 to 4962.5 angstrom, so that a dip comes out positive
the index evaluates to -0.4 angstrom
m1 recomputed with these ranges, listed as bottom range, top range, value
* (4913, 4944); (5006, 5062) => 1.04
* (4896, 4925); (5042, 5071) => 1.07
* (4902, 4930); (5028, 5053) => 1.05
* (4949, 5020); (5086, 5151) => 1.06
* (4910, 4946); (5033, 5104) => 1.05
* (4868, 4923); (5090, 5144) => 1.07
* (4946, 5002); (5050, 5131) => 1.05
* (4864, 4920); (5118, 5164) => 1.05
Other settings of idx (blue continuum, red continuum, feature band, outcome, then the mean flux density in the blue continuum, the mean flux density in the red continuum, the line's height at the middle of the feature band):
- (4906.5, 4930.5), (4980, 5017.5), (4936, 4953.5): -0.5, 22.2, 21.4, 21.9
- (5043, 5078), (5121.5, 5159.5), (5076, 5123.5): -0.6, 22.3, 21.3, 21.8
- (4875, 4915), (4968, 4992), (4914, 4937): 0.3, 22.7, 21.9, 22.4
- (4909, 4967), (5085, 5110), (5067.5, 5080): 0.4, 22.3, 22.1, 22.1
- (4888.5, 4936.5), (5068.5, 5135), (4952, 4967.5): 0.0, 22.5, 21.9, 22.3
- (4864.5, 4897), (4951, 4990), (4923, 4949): -0.5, 22.2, 22.1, 22.1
